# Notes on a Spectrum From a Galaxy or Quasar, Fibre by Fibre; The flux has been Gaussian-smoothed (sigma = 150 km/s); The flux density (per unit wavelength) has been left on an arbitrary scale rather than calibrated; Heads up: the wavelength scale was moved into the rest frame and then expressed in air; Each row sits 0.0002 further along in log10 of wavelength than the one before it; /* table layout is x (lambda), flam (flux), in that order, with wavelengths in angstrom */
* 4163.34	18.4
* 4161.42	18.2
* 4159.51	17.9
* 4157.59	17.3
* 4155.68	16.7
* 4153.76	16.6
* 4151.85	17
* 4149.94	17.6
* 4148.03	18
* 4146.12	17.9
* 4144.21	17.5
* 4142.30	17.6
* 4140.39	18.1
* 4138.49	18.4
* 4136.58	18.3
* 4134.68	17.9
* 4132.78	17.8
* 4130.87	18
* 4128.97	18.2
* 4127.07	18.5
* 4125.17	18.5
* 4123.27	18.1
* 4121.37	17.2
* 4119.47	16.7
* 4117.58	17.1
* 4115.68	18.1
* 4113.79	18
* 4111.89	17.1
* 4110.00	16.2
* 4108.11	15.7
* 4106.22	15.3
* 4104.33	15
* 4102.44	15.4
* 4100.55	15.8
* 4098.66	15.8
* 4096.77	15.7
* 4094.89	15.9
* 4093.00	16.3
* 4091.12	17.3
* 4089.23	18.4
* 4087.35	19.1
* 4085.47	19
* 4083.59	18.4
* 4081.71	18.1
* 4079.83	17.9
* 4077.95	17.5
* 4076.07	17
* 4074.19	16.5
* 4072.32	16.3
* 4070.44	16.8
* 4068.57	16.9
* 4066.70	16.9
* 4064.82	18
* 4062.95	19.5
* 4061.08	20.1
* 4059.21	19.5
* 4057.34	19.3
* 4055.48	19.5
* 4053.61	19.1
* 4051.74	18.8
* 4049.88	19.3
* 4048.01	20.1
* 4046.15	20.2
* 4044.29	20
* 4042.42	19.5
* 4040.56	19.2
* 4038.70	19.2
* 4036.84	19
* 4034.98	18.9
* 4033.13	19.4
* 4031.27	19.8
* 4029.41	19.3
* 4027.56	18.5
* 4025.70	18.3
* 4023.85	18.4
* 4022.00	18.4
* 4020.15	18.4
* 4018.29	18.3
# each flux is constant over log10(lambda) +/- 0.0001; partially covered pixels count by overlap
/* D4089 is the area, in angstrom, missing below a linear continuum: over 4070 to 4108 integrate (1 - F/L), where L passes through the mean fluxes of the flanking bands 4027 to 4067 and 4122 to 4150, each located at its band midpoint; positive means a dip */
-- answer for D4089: 3.7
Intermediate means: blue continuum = 19.3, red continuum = 18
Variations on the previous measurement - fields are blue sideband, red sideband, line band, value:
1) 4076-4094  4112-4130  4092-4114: 2.3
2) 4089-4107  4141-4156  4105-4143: -1.8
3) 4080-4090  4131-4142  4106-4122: 1.2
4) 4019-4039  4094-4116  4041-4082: -1.9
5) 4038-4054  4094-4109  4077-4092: -1.3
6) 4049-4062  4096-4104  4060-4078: 0.7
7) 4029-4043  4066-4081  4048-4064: -1.2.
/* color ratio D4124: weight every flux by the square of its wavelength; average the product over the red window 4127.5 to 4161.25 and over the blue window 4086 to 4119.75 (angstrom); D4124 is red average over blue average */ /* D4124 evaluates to 1.1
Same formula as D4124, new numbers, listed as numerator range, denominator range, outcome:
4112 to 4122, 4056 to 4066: 0.93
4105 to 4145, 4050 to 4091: 0.99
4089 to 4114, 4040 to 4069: 0.86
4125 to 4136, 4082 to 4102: 1.08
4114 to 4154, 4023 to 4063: 0.96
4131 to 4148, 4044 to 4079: 1.01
